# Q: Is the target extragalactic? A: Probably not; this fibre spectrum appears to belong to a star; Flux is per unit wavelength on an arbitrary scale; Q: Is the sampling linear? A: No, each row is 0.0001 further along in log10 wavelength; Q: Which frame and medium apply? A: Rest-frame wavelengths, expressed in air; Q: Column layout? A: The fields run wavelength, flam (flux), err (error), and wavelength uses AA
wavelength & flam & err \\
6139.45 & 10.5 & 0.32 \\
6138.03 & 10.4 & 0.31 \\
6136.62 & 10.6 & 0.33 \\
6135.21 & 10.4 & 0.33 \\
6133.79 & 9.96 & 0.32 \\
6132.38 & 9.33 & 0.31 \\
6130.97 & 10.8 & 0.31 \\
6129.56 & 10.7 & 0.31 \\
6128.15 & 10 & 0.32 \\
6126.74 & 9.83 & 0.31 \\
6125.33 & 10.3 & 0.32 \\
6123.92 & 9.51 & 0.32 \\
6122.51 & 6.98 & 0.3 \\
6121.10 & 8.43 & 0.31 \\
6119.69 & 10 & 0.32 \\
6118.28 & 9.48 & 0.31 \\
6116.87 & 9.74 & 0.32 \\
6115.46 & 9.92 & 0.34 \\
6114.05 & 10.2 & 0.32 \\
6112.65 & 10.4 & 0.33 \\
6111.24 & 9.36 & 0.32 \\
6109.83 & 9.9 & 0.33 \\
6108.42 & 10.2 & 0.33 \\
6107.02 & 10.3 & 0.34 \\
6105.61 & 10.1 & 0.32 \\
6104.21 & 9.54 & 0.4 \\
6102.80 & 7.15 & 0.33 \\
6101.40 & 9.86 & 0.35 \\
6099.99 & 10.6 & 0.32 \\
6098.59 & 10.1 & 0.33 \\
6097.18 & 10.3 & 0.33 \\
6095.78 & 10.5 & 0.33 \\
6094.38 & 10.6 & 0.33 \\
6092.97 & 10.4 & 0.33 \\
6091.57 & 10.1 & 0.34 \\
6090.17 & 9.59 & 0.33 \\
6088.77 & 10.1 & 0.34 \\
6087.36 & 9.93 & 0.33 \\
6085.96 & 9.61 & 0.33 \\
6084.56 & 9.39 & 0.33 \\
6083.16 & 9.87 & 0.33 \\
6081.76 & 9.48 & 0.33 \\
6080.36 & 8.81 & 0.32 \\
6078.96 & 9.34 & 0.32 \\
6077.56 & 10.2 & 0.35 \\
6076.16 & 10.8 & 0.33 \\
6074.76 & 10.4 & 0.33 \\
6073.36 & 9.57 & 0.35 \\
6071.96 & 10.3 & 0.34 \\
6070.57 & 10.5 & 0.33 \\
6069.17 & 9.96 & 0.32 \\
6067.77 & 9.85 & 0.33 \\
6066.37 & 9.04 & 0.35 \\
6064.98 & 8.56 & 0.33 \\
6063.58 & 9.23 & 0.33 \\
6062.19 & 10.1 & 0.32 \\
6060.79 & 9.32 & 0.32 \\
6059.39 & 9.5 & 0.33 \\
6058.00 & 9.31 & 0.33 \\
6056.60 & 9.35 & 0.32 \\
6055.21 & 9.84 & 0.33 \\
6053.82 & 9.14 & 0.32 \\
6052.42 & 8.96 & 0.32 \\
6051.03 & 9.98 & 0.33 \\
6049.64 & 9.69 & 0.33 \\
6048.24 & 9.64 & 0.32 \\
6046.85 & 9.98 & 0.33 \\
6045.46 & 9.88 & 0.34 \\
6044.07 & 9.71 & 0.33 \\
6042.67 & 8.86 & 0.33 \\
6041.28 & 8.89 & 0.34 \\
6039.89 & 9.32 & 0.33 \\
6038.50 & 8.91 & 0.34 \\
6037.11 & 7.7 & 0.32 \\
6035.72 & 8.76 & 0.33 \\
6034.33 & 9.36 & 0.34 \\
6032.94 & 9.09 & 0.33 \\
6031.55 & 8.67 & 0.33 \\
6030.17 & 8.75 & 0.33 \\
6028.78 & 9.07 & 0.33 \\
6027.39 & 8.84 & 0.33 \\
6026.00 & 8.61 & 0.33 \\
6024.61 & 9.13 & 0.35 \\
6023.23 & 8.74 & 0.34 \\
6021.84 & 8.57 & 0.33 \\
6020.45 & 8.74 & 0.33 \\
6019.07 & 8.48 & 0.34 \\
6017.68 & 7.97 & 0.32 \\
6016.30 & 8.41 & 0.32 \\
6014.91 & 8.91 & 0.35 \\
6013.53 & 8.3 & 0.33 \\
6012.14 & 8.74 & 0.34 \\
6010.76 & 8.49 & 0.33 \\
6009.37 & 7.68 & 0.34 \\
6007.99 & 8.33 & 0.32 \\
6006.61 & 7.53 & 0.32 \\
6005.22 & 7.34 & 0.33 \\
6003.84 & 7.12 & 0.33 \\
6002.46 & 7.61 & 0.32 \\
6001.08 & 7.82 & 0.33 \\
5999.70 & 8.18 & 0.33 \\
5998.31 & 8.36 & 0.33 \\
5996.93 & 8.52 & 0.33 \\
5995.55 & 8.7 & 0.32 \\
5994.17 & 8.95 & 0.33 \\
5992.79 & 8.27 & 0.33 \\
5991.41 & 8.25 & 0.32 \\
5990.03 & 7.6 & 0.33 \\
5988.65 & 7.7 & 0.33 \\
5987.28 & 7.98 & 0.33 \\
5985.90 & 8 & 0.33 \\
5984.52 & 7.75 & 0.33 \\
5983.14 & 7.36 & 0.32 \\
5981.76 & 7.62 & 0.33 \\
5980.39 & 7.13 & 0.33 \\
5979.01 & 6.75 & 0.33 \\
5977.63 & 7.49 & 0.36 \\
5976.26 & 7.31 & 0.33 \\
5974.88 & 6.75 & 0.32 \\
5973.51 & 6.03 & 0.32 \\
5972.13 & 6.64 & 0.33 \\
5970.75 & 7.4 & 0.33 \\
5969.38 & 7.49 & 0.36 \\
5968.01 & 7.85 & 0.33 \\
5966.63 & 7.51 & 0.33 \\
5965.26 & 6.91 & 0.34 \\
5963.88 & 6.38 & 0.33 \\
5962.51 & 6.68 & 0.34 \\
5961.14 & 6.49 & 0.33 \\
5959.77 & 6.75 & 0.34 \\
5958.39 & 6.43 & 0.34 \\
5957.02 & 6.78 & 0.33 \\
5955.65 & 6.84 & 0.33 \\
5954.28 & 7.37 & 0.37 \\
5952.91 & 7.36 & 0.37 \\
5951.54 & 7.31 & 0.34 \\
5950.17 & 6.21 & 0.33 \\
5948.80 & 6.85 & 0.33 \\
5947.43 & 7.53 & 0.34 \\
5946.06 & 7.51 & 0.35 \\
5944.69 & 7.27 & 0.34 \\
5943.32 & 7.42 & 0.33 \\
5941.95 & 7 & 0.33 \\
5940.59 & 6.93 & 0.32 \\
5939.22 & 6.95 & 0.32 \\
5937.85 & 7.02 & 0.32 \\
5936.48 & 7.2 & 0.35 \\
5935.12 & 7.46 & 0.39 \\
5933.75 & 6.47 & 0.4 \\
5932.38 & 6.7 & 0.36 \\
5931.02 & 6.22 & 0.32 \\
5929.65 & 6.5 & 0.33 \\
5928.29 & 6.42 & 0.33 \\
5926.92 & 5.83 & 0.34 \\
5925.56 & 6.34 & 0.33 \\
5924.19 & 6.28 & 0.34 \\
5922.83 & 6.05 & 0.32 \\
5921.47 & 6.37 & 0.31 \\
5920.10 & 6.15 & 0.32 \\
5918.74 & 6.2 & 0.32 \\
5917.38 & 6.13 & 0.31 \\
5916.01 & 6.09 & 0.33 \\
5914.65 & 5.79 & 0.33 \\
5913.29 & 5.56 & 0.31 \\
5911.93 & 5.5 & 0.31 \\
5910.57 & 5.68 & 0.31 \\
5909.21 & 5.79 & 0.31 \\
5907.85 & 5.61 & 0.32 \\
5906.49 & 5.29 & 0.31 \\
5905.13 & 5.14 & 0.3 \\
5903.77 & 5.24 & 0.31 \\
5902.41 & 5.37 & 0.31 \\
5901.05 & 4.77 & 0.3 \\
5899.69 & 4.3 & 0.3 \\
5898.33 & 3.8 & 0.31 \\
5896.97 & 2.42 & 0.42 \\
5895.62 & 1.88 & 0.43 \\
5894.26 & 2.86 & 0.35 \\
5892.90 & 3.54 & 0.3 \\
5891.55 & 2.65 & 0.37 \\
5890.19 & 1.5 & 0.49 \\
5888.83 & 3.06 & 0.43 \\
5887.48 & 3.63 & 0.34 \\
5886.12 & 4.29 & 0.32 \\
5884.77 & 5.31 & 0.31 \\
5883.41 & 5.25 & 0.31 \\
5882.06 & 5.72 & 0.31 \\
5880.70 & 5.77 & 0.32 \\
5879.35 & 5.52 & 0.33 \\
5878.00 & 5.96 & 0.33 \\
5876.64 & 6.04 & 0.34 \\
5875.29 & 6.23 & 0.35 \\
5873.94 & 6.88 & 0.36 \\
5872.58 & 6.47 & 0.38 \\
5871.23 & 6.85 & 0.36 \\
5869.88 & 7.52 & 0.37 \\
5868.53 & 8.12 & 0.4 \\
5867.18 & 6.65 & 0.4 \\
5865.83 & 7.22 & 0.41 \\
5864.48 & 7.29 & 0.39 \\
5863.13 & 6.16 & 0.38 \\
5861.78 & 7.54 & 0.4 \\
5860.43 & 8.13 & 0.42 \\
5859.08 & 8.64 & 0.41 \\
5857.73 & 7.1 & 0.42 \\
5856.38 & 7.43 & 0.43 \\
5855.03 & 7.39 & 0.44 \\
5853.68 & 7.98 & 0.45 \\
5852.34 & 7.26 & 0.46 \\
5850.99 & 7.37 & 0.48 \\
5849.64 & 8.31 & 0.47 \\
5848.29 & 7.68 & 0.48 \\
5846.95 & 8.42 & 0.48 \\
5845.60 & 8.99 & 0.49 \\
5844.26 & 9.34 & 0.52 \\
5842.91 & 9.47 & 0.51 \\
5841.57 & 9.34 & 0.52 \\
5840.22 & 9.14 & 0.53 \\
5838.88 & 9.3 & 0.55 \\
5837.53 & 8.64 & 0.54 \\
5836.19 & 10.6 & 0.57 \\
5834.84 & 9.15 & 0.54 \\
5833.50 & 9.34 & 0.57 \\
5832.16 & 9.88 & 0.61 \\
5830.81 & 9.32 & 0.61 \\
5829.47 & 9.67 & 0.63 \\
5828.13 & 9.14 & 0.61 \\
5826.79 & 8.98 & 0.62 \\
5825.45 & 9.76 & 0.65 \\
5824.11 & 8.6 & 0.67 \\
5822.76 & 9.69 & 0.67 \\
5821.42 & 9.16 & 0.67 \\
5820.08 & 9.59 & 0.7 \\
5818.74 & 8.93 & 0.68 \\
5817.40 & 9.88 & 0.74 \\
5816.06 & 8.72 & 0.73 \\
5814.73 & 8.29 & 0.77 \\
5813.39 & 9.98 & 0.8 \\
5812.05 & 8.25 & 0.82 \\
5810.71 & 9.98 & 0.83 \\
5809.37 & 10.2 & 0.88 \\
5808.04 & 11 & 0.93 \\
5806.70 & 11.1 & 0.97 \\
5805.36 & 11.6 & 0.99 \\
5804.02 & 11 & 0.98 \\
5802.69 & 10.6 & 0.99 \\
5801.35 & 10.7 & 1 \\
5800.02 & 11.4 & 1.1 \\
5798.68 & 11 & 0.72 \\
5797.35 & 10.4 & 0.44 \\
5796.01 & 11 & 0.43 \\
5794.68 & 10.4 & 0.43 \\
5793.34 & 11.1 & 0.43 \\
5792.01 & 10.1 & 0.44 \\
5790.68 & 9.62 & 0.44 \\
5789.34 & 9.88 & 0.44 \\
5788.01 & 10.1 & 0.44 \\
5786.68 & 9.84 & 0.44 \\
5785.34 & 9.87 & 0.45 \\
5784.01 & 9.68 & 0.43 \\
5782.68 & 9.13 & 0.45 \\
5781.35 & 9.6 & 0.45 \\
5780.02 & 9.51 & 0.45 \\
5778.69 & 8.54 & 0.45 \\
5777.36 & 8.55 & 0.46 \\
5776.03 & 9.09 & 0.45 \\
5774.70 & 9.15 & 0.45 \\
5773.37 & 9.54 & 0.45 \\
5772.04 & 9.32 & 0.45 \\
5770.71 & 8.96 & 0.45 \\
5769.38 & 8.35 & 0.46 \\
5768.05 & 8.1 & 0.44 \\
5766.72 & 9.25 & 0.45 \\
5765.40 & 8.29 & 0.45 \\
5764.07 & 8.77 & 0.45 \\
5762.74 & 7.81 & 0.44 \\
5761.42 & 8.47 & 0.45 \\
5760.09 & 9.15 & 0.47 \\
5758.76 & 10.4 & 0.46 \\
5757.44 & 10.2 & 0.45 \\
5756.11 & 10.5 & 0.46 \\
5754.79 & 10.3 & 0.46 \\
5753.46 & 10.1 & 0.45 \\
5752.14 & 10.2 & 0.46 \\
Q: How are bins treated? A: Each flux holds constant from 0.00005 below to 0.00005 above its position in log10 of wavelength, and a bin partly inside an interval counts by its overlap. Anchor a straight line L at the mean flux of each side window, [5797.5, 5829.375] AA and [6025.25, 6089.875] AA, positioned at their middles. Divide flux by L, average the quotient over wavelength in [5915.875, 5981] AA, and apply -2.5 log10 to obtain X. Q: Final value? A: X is 0.377 mag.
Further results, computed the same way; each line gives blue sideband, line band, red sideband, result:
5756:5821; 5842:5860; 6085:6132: 0.19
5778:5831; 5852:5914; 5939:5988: 0.46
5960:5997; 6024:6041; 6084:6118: -0.04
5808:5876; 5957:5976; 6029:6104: 0.30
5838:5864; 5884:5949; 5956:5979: 0.32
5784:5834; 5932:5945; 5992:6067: 0.30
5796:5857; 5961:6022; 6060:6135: 0.24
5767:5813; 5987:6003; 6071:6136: 0.20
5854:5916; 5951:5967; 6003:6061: 0.05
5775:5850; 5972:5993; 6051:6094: 0.29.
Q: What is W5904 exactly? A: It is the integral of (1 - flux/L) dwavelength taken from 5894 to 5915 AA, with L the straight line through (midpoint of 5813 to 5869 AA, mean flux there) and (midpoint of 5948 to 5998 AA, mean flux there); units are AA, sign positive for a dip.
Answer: 8.6 AA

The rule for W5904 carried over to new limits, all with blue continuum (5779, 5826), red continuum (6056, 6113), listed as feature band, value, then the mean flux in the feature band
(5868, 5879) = 3.6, 6.7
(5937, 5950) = 3.6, 7.12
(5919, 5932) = 4.8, 6.25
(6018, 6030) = 1.3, 8.74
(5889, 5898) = 6.7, 2.56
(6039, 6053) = 0.5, 9.49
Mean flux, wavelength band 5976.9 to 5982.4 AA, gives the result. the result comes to 7.25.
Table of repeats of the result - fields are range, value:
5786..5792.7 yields 9.91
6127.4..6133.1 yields 10.2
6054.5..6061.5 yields 9.46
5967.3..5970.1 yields 7.67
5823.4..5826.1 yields 9.15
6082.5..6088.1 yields 9.69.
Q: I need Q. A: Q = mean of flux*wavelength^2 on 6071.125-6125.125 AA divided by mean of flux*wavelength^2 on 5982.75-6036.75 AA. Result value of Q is 1.2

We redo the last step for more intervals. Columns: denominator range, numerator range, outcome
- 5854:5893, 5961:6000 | 1.29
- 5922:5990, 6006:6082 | 1.35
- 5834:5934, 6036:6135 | 1.64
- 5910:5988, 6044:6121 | 1.50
